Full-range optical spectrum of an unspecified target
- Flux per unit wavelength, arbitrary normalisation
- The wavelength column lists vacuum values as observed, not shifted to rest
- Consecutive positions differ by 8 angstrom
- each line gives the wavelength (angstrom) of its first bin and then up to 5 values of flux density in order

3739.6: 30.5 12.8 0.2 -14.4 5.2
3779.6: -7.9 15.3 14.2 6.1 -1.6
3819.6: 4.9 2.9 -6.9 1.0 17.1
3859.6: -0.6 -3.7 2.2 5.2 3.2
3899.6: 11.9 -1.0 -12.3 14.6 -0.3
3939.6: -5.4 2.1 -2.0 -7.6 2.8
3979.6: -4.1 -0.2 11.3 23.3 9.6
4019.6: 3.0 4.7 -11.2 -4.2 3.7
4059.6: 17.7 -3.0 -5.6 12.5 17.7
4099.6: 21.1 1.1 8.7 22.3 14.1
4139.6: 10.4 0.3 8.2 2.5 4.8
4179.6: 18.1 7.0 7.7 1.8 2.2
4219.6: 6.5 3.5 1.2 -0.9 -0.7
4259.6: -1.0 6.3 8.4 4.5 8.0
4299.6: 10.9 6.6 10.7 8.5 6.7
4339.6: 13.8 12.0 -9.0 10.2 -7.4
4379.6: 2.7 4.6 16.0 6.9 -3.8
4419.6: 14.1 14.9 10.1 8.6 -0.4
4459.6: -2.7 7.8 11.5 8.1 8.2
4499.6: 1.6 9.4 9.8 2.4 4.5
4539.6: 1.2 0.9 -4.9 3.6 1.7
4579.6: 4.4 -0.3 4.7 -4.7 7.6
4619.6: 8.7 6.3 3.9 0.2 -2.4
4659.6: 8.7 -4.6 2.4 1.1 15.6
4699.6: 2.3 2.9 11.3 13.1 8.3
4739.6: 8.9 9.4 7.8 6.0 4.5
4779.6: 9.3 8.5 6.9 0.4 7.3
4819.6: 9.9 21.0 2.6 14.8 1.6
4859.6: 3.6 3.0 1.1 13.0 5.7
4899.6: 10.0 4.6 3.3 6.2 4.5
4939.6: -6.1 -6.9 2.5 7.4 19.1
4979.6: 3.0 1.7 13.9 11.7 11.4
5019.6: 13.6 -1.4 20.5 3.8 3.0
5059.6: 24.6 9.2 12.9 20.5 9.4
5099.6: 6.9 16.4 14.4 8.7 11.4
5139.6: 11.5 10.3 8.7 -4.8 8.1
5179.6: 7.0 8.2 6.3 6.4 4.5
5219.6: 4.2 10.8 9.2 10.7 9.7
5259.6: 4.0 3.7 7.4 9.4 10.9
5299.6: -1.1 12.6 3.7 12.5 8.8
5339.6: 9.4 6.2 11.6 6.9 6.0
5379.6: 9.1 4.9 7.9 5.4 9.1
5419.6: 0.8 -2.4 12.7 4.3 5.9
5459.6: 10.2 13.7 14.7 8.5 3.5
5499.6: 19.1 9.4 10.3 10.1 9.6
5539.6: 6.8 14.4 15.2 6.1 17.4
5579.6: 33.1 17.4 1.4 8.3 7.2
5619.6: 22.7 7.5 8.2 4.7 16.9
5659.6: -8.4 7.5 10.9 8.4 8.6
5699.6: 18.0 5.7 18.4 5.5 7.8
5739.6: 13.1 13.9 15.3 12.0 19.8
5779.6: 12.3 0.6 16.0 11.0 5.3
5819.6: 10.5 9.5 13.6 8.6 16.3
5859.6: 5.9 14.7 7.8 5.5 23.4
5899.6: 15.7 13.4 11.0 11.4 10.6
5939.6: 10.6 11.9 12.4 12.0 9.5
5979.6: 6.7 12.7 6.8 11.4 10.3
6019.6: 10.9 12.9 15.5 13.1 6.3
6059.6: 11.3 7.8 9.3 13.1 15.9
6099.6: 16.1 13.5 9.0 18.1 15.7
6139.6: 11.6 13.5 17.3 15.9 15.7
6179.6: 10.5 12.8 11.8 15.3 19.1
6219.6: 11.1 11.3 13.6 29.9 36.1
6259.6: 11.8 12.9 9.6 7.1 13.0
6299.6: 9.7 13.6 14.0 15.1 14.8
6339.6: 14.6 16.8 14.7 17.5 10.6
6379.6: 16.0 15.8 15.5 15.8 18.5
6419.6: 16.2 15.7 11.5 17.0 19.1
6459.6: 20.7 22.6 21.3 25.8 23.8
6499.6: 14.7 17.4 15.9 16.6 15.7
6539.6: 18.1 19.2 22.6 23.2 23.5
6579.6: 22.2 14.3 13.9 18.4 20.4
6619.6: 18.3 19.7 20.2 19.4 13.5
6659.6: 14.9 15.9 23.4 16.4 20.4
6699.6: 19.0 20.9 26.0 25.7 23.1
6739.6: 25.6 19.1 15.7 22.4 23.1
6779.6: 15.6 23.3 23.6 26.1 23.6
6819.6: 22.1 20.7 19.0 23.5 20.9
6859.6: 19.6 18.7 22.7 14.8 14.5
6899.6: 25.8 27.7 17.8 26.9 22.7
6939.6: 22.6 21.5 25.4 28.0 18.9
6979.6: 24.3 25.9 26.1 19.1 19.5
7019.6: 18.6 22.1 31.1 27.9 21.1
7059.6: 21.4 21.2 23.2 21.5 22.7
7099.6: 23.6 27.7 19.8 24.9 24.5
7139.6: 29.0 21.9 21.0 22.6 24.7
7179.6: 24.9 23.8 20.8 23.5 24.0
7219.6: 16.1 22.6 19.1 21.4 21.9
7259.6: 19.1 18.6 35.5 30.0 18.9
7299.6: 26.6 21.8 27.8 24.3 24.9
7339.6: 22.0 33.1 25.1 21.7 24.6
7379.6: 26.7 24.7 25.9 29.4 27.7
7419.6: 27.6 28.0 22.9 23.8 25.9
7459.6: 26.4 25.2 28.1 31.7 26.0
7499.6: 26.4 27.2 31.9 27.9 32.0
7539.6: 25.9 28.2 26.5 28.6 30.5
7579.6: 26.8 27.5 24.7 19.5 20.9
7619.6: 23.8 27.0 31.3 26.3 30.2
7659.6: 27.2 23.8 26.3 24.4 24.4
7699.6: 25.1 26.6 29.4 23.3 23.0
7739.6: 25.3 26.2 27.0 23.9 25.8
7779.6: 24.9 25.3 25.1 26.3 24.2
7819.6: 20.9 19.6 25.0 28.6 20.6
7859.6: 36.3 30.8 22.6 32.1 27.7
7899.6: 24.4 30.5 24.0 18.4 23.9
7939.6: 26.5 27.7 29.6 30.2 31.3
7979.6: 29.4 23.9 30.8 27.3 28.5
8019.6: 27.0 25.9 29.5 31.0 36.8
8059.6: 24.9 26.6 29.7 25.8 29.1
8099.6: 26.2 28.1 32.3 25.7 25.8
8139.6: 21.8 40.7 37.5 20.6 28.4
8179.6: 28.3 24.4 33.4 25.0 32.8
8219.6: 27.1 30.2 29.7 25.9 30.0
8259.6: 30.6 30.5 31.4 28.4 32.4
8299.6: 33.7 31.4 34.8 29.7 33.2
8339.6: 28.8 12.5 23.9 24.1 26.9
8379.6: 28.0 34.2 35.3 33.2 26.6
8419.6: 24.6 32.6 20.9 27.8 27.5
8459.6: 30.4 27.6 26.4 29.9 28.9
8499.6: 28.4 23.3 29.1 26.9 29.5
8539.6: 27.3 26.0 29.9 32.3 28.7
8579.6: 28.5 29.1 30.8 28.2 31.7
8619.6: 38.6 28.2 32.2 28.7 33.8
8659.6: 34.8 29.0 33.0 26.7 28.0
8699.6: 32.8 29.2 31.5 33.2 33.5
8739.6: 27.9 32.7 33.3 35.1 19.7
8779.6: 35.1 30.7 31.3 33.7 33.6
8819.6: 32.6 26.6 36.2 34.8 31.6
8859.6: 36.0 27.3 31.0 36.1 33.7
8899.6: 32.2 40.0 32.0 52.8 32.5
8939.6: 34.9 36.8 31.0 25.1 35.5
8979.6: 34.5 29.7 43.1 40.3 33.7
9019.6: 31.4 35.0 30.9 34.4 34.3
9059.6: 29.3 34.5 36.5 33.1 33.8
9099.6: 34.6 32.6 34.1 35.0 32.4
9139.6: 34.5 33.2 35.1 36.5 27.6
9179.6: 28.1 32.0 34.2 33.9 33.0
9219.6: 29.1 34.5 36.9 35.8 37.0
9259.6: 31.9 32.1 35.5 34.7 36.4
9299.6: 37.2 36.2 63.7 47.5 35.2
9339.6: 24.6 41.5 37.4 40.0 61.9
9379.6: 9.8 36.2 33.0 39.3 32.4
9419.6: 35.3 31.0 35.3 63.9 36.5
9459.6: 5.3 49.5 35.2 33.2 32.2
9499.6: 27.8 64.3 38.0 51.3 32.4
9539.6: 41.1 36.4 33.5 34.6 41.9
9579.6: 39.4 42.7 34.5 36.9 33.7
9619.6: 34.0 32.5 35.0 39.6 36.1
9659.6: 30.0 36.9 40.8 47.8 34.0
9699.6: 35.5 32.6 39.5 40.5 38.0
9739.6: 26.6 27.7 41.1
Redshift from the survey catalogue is 0.68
